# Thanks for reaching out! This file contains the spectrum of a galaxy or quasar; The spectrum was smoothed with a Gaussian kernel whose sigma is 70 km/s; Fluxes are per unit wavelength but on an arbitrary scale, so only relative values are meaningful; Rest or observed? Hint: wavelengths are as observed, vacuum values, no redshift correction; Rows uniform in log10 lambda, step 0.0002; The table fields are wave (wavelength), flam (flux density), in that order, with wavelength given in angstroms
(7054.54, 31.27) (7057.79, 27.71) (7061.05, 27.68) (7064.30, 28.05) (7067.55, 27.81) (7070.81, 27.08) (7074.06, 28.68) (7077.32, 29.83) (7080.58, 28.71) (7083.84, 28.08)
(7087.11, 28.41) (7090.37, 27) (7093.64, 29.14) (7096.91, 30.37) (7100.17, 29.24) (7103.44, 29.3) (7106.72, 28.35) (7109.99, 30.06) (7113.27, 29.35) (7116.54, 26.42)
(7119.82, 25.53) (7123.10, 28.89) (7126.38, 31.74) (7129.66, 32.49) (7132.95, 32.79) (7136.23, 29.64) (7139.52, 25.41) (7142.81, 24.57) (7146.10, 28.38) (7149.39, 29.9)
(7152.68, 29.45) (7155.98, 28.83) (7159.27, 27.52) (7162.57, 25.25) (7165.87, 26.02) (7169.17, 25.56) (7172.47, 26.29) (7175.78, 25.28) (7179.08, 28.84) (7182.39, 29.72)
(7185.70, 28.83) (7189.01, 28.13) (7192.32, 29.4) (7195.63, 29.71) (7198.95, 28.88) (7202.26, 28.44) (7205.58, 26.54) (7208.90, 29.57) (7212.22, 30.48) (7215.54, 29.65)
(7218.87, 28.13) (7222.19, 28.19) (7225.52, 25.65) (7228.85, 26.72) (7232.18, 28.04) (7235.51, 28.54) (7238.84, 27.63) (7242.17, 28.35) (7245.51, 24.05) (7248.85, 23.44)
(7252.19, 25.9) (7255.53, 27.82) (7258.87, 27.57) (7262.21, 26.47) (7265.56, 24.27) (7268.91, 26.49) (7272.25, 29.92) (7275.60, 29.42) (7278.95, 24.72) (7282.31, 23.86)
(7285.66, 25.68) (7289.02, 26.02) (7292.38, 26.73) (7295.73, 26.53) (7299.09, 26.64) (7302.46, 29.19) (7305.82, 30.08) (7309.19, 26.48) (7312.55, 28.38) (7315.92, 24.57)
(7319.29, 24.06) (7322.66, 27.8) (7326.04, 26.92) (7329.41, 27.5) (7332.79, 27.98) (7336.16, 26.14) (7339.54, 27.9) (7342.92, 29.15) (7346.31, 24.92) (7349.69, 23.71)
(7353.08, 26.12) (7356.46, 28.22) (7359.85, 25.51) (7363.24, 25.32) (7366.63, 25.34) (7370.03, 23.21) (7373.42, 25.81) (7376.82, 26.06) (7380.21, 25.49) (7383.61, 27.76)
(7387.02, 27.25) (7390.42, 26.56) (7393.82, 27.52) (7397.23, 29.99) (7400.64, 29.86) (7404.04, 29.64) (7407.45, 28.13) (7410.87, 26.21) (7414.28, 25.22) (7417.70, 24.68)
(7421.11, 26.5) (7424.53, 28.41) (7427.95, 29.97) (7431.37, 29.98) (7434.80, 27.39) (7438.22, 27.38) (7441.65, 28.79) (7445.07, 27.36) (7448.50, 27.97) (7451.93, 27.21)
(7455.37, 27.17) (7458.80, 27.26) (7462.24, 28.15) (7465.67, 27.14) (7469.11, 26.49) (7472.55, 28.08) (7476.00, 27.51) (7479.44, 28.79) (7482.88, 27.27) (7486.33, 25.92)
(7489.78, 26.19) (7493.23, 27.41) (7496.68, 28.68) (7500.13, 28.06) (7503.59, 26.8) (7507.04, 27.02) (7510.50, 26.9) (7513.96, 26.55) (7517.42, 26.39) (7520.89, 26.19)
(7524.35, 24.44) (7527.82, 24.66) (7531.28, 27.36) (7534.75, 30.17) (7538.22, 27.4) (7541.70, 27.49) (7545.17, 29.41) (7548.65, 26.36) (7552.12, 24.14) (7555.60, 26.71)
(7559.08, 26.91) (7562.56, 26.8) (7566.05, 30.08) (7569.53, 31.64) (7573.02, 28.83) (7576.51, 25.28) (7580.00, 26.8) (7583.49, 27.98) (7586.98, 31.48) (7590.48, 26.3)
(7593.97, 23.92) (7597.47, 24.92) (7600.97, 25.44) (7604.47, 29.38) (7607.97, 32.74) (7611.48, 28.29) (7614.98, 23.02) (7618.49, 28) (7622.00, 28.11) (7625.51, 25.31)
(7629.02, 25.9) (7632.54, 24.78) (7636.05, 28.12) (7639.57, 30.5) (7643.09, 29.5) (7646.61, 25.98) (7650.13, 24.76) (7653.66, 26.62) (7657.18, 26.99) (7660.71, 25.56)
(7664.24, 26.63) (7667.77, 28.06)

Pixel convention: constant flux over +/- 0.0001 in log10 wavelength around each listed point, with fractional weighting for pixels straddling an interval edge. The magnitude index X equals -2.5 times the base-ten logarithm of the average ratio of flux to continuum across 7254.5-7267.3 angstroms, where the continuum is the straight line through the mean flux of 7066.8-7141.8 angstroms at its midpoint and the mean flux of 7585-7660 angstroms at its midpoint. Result 0.074 mag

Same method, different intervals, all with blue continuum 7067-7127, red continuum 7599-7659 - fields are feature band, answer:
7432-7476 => 0.00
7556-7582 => -0.02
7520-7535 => 0.05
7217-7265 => 0.05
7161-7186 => 0.06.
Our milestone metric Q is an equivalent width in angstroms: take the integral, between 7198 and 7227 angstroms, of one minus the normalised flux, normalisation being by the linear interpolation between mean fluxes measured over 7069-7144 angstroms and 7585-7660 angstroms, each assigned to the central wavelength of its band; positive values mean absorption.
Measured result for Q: 0.0 angstroms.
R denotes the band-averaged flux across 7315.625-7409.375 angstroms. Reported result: 26.8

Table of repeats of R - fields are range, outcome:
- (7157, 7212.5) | 27.9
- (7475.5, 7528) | 26.8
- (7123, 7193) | 28.3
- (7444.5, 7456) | 27.4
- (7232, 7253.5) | 26.5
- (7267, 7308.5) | 27.1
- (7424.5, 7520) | 27.5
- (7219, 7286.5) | 26.7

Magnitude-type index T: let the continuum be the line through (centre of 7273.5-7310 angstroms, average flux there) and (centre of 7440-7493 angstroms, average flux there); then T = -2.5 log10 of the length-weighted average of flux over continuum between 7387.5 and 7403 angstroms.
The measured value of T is -0.05 mag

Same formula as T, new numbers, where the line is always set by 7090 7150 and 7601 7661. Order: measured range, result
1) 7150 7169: 0.05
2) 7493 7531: 0.04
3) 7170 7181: 0.08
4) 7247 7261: 0.09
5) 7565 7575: -0.10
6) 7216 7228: 0.04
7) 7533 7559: 0.01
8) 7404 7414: 0.03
